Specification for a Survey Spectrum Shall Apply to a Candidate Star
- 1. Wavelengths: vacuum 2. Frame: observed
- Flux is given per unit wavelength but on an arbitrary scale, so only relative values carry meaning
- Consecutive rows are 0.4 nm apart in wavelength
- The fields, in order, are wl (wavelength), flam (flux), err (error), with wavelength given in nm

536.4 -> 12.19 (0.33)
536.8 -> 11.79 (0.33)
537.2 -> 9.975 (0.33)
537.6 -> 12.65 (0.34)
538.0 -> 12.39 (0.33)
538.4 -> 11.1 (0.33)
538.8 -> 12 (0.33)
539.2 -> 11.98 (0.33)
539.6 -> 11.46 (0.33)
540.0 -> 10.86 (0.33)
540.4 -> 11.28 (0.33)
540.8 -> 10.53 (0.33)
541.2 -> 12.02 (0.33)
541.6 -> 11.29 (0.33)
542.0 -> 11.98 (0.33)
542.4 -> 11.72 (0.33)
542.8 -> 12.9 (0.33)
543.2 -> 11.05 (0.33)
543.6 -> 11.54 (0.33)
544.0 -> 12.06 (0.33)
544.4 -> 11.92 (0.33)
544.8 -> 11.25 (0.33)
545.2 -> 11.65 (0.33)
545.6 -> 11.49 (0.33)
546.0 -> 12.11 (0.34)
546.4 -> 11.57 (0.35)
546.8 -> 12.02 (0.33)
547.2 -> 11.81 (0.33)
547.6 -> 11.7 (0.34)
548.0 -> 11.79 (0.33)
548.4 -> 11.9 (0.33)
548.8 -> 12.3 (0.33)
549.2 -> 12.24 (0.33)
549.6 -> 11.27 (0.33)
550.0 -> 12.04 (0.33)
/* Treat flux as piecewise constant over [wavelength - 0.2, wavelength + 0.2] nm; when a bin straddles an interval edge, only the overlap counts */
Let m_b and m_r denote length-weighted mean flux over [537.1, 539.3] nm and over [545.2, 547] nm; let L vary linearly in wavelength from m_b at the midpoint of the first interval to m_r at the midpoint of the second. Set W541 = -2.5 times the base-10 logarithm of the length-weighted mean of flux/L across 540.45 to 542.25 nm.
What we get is 0.03 mag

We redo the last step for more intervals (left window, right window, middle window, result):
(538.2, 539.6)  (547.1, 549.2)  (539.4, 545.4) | 0.02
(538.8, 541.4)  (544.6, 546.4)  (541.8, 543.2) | -0.05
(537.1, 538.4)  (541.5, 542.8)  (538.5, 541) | 0.04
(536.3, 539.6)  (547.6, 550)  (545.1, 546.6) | 0.01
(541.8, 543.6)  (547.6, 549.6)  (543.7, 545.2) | 0.02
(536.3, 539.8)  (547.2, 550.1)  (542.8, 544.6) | 0.00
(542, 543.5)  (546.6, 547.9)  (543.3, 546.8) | 0.01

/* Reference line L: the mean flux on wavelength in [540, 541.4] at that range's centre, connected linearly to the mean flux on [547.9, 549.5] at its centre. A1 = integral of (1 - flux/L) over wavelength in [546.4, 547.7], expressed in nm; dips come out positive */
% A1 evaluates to 0.00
